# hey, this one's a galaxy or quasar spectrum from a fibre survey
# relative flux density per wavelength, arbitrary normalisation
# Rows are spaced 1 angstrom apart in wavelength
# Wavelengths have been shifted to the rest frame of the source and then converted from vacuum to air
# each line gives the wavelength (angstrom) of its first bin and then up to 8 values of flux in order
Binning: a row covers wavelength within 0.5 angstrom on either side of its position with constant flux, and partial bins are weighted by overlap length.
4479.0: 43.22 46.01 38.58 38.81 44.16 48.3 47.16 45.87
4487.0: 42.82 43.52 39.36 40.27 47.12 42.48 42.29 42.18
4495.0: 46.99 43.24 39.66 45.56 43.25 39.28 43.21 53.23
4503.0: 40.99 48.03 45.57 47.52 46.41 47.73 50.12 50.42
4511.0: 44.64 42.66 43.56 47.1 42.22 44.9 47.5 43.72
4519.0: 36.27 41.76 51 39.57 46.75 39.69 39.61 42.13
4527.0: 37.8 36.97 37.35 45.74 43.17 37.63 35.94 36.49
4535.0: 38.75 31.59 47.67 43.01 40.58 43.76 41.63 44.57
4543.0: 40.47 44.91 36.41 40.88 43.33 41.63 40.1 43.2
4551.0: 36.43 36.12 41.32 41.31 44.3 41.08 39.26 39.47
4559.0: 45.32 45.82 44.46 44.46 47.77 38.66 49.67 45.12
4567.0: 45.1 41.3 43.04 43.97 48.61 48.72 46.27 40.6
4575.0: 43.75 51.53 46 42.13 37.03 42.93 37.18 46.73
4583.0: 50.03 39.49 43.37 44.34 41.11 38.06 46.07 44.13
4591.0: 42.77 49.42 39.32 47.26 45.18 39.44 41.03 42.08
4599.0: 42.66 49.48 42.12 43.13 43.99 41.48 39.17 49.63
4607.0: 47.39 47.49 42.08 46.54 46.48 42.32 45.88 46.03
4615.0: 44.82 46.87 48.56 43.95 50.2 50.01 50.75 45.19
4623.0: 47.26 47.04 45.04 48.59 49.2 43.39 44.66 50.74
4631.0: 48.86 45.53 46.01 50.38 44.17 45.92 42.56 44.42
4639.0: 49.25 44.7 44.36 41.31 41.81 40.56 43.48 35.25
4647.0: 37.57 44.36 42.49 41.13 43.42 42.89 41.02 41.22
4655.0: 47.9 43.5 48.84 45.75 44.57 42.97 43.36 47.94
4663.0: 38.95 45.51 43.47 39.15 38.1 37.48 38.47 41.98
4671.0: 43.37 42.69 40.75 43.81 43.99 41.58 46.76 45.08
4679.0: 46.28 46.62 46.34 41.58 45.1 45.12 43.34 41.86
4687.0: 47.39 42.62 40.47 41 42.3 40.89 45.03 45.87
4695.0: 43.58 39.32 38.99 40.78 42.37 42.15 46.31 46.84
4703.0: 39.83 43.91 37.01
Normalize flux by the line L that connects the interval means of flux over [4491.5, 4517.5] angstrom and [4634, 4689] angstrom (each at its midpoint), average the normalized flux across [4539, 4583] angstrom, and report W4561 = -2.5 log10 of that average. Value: 0.03 mag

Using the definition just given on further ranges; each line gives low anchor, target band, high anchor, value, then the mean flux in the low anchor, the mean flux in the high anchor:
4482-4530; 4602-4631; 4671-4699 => -0.07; 43.8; 43.3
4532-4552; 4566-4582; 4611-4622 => -0.02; 40.4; 46.8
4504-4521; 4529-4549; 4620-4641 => 0.12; 45.4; 46.7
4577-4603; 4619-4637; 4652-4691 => -0.10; 43.1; 43.3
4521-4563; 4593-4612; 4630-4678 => -0.04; 41.2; 43.4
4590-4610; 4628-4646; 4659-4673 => -0.05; 44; 41.9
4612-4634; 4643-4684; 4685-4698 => 0.03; 47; 42.4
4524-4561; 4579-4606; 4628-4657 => -0.02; 40.8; 44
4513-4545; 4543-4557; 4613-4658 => 0.04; 41.6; 45.1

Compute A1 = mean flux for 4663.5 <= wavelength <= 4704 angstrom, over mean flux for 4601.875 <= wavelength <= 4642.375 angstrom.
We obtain 0.93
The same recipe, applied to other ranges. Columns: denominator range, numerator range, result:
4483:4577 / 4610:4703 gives 1.02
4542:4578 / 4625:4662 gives 1.03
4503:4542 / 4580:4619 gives 1.03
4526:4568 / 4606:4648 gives 1.10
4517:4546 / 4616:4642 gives 1.14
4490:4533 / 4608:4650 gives 1.04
